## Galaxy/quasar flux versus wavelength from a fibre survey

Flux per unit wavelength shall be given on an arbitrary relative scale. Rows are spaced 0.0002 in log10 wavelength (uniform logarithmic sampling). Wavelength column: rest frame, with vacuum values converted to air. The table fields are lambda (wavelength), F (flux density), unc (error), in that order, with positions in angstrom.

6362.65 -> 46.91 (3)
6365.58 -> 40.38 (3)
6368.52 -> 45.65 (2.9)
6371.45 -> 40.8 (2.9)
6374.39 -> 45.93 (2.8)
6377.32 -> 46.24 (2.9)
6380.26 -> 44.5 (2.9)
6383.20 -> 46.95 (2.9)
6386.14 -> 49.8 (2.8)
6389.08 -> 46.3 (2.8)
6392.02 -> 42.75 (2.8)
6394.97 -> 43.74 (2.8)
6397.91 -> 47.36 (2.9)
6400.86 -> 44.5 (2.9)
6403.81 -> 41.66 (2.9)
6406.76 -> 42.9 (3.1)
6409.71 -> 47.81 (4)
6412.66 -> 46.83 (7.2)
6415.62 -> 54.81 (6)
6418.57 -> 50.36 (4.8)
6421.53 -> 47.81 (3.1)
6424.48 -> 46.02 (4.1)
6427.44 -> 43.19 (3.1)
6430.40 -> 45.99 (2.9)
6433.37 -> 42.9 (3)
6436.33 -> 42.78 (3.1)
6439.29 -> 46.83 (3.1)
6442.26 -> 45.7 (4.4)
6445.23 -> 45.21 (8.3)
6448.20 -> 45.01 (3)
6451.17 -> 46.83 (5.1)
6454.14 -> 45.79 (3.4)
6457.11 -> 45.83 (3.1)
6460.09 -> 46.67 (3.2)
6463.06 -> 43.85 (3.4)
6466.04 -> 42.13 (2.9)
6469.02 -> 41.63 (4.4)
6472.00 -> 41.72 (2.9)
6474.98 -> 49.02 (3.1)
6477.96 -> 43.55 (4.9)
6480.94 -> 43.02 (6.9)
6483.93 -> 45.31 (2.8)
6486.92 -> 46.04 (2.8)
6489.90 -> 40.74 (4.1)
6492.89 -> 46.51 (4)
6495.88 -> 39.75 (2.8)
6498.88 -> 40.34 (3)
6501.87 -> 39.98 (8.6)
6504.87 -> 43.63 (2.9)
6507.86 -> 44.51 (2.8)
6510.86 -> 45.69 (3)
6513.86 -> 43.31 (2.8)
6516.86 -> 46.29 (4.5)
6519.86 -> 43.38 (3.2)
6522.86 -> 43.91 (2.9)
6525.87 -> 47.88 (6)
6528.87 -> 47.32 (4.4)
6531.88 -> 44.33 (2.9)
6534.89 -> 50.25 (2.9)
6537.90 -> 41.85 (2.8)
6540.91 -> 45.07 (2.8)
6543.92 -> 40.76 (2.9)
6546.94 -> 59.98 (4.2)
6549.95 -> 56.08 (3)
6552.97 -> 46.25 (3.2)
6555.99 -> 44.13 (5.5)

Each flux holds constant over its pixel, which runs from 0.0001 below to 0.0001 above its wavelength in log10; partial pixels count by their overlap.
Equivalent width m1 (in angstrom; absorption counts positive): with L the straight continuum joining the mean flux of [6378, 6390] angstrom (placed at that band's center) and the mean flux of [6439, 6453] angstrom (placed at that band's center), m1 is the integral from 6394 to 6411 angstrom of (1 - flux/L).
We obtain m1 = 0.7 angstrom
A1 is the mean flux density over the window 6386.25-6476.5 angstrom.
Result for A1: 45.5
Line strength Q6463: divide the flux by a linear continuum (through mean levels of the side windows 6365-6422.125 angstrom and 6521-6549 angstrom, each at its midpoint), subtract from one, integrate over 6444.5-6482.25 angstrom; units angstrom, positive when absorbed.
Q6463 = 1.5 angstrom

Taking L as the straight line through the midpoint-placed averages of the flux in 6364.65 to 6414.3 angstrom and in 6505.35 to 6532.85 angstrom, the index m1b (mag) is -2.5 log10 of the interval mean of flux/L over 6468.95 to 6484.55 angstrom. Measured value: 0.02 mag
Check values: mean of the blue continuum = 45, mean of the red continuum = 45.2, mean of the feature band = 44.2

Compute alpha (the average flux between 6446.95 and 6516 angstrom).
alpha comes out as 44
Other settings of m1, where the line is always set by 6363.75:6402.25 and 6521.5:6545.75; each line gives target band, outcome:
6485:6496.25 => 0.4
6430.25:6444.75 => 0.1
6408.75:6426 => -1.5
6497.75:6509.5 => 0.8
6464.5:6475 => 0.5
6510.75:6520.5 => 0.1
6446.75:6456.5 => -0.2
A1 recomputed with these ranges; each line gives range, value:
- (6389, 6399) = 44.8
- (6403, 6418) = 47.3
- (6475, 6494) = 44.5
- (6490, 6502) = 41.7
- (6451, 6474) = 44.3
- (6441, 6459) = 45.7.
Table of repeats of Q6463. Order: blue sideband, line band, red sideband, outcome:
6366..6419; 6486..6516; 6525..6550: 2.7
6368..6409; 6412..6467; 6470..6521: -2.1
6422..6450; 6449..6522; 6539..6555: 4.5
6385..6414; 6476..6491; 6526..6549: 0.8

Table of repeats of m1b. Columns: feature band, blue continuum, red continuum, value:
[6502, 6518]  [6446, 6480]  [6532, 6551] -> 0.065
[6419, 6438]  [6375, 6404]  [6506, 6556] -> 0.017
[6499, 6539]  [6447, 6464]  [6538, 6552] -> 0.087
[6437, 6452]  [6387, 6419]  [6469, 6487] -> -0.011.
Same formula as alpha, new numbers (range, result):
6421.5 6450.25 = 45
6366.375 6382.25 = 44.5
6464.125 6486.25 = 43.8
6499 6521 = 43.6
